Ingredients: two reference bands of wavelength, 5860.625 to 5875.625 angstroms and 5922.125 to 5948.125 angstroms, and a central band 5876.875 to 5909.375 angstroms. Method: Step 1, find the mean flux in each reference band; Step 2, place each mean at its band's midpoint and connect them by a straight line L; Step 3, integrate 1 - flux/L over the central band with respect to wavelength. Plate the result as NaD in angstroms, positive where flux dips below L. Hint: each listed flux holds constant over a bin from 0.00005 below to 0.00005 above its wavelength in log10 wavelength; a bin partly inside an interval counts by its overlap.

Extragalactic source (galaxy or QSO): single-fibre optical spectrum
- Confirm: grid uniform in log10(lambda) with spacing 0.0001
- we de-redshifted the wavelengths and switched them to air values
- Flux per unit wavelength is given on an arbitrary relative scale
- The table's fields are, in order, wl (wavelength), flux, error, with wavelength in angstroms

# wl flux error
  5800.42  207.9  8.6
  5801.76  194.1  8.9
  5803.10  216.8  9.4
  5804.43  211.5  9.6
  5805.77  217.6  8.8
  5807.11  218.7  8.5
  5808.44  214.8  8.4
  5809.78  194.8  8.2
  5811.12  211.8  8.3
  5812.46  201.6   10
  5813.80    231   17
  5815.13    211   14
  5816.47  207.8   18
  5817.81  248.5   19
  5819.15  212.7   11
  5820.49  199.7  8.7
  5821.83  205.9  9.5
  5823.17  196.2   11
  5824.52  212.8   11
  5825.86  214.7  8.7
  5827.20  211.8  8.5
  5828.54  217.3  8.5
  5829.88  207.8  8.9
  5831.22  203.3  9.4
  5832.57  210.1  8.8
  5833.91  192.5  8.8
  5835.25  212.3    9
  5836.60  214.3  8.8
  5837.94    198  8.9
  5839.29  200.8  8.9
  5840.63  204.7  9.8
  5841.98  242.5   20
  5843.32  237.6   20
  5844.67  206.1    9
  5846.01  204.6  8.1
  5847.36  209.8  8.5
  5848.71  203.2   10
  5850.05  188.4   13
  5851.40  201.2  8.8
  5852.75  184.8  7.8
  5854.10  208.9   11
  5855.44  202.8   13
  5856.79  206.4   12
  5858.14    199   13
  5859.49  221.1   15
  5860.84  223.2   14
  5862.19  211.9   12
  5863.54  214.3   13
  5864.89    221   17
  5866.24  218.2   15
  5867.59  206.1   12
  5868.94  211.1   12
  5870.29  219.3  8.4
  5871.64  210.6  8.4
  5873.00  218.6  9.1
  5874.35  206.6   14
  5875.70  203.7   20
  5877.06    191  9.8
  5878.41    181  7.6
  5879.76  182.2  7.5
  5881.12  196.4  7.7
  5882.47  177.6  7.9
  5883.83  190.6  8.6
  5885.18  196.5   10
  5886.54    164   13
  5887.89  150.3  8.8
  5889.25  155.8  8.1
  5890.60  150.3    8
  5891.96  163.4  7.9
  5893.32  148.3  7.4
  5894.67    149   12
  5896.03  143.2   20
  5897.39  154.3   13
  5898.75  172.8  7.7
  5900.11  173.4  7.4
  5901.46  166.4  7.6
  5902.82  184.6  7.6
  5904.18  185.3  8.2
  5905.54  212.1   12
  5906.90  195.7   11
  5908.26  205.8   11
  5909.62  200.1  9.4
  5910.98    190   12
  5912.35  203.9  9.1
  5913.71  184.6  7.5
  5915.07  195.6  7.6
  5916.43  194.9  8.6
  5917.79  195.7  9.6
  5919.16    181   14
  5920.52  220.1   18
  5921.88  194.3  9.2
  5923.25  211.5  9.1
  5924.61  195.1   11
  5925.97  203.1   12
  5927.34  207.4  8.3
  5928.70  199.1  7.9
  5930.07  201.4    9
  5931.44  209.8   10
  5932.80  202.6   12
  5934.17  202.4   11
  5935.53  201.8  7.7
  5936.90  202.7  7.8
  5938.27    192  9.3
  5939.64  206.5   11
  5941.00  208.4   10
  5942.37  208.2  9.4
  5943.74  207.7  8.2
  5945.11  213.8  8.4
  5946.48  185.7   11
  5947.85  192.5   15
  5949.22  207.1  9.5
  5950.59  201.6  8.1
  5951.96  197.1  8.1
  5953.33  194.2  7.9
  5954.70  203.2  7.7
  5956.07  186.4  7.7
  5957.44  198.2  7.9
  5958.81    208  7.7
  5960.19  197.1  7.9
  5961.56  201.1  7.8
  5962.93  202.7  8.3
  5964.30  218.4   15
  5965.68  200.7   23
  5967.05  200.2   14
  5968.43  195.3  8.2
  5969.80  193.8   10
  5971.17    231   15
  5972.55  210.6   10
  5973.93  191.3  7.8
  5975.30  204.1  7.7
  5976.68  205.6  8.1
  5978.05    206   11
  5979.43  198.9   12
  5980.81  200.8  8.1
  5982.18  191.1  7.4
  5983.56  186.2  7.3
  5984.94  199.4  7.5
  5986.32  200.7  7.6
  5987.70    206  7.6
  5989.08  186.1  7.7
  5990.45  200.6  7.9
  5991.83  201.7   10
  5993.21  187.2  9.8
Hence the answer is 5.4 angstroms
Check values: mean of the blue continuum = 214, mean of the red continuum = 203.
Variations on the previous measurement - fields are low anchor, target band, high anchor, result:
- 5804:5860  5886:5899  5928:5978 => 3.2 angstroms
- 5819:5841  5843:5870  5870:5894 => -2.0 angstroms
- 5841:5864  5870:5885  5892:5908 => -0.6 angstroms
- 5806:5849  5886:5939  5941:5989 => 4.8 angstroms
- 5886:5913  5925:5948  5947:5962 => -1.5 angstroms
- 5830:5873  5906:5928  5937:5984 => 0.6 angstroms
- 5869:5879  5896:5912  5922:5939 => 1.5 angstroms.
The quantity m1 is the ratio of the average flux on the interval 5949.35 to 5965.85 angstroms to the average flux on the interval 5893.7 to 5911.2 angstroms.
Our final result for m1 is 1.12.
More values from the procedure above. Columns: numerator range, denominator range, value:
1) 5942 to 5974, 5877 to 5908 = 1.17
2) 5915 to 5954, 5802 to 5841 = 0.96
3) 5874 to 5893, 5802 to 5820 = 0.83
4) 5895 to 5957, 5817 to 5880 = 0.94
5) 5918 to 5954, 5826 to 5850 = 0.96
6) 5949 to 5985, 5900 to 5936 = 1.02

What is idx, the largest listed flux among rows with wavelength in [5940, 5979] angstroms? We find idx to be 231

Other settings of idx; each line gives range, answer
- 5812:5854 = 248.5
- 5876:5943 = 220.1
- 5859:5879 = 223.2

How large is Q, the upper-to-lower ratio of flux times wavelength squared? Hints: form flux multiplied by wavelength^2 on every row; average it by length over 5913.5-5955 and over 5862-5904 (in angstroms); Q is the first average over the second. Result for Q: 1.11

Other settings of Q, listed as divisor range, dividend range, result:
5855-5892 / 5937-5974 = 1.06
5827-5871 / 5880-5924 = 0.88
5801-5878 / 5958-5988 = 1.01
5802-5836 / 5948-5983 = 1.00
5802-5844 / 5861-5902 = 0.89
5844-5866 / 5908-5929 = 0.98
